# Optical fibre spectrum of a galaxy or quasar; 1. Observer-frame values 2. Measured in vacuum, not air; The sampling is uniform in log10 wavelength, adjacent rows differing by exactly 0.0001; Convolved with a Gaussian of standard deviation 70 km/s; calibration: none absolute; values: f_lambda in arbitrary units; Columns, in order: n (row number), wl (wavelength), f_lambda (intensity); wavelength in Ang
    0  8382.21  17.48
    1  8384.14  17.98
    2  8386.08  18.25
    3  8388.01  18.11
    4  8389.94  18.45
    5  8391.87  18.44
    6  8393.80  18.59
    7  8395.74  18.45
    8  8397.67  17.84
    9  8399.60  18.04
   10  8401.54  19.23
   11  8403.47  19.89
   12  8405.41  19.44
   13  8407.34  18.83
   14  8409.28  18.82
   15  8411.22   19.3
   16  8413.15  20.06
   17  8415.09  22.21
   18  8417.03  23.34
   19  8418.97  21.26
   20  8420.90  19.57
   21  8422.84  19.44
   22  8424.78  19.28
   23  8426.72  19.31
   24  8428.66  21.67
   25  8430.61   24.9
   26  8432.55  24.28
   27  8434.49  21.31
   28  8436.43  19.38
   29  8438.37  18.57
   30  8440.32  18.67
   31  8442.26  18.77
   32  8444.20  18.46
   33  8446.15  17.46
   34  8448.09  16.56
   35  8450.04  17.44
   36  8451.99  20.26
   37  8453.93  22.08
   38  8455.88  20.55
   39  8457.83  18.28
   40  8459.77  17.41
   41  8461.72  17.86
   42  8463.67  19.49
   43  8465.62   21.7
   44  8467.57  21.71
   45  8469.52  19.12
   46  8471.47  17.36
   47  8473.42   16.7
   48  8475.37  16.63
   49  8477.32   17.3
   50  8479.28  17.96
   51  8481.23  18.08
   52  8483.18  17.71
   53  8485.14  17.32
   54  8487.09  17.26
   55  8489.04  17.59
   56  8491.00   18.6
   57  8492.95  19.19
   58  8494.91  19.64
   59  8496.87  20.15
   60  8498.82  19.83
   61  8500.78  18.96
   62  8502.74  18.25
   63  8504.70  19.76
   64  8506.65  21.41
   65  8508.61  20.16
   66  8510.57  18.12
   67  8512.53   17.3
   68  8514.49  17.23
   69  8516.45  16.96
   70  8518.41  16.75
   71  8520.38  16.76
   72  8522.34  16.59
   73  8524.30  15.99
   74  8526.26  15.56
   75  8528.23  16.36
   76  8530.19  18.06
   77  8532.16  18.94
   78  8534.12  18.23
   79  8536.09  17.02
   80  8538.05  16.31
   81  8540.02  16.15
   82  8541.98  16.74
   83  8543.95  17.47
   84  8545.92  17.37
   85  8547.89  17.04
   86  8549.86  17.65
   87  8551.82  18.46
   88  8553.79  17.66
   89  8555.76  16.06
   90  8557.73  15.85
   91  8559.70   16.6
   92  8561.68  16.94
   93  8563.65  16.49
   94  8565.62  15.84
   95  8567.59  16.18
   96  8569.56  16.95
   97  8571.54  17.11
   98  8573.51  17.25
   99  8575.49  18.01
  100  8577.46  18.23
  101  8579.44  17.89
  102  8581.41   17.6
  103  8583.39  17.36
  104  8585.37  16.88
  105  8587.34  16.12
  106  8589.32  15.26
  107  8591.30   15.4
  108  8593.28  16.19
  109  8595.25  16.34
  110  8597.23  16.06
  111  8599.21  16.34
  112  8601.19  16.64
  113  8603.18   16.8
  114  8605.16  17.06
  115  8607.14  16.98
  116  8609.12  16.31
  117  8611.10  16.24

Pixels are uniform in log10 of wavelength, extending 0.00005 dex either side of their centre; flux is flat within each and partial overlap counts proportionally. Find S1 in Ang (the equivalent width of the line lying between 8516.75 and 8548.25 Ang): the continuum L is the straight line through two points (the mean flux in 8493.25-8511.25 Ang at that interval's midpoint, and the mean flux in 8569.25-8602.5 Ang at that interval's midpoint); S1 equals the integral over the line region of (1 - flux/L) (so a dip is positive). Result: 2.74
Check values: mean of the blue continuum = 19.6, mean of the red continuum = 16.8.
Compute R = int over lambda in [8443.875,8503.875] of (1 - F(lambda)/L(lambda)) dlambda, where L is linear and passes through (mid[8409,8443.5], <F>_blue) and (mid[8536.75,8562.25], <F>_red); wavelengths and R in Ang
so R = 1.73 Ang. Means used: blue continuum 20.6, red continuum 16.9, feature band 18.6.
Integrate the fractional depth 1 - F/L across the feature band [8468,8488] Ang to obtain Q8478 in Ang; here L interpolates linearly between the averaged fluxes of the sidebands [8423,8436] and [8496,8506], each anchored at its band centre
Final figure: 2.5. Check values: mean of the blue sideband 21.5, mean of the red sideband 19.5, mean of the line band 17.7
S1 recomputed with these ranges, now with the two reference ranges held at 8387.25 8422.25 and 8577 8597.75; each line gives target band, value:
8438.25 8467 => -0.4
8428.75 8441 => -1.5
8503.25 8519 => -0.6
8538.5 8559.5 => 0.3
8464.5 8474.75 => -0.4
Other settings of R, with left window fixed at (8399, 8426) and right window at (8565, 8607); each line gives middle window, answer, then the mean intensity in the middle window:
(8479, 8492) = 0.6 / 17.8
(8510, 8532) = 1.2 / 16.9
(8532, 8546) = 0.3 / 17.2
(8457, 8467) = 0.0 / 19.1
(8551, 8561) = 0.2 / 16.9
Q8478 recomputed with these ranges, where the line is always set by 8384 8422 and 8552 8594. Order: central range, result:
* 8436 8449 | 0.36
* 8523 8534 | 0.24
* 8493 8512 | -1.78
